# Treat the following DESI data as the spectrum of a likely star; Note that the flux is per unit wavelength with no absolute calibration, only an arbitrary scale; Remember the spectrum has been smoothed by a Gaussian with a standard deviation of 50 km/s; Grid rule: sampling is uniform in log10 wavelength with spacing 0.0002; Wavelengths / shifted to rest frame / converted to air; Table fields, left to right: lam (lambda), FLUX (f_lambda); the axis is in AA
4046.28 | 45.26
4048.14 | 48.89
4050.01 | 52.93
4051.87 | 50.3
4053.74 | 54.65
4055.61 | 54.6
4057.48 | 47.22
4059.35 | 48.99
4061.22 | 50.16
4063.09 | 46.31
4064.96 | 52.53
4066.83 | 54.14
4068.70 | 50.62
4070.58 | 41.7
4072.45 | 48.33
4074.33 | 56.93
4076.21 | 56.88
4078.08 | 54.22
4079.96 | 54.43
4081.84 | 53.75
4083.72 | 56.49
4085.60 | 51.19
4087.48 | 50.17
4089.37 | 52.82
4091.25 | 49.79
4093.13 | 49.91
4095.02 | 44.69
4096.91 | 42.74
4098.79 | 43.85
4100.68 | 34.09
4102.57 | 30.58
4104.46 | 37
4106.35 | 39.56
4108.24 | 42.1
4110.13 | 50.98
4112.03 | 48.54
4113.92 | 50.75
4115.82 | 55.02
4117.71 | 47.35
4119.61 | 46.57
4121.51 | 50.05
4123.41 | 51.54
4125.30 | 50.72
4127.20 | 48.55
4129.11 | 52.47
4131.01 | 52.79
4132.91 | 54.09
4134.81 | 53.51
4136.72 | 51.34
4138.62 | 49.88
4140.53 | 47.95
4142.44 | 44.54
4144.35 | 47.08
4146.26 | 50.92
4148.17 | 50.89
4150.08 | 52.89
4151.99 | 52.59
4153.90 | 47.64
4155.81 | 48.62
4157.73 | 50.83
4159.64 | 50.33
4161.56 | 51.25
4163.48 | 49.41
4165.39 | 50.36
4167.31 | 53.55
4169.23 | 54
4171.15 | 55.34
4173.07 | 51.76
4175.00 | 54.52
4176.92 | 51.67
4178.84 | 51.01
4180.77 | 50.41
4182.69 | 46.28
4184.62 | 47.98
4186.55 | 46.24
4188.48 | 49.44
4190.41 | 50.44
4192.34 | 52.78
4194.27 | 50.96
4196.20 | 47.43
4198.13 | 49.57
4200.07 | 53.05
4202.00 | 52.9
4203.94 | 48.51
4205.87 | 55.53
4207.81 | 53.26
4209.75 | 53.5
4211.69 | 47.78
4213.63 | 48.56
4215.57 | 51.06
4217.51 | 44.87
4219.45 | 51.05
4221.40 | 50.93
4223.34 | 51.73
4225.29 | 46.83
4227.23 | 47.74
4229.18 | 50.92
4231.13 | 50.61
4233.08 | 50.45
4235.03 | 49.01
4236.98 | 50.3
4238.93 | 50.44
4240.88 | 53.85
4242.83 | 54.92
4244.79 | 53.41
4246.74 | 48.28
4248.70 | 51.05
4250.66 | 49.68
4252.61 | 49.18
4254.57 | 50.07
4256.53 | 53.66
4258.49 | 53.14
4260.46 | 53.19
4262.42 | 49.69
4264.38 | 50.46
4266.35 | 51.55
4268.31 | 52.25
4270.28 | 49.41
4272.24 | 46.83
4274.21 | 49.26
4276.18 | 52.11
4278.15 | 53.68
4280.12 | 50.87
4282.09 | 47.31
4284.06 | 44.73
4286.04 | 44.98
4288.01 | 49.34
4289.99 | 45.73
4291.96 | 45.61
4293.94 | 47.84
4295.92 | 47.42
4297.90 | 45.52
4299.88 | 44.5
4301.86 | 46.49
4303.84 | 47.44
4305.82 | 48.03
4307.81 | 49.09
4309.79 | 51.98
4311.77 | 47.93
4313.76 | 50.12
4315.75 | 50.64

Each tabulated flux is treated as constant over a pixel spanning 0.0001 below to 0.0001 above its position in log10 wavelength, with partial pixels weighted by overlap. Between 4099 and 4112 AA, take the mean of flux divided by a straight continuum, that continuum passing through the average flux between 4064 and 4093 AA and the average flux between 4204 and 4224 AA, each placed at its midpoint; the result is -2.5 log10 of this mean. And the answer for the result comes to 0.28 mag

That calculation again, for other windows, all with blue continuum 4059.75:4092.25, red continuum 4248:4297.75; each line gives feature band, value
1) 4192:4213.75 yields -0.02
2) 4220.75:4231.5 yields 0.01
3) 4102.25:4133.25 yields 0.08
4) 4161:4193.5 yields -0.01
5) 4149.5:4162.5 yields 0.01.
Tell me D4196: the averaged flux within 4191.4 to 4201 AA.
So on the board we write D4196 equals 50.7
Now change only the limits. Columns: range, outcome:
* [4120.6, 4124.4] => 50.9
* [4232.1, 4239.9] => 50.1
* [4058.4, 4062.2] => 49.5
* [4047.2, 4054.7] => 51.7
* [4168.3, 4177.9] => 53.5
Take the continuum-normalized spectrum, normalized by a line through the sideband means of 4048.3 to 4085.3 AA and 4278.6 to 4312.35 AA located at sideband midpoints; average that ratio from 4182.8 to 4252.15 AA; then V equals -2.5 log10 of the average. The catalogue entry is -0.03 mag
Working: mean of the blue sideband 51.8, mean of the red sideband 47.4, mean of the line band 50.4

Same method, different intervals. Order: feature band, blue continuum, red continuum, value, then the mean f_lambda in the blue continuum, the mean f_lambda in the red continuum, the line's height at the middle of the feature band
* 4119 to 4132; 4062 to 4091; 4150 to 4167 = 0.01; 52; 50.4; 51.1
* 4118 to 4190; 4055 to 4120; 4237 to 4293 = -0.03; 48.4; 50.2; 49.1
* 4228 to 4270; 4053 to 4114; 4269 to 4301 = -0.07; 48.4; 47.8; 48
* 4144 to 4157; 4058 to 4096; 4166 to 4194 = 0.02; 51.2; 51.1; 51.1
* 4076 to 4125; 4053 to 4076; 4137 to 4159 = 0.05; 50.7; 49.5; 50.2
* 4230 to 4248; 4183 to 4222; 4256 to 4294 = -0.03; 50.2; 49.6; 49.9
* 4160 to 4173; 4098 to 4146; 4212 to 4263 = -0.08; 47.3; 50.5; 48.5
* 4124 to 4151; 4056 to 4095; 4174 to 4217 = 0.01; 51.2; 50.5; 50.9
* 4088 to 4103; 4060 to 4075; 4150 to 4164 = 0.14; 50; 50.3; 50.1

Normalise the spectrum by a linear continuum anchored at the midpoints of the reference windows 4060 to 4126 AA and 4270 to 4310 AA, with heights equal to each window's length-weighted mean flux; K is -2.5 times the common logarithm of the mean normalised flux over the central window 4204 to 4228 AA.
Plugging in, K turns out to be -0.05 mag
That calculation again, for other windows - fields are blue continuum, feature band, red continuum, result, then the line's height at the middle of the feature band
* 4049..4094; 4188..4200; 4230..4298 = 0.00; 50.5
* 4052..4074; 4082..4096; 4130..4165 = -0.01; 50.2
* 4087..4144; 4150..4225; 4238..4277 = -0.03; 49.3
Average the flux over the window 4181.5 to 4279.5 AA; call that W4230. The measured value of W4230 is 50.5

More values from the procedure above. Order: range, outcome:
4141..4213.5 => 50.6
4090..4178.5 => 48.8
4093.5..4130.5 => 45.8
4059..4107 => 48.2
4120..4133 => 51.1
